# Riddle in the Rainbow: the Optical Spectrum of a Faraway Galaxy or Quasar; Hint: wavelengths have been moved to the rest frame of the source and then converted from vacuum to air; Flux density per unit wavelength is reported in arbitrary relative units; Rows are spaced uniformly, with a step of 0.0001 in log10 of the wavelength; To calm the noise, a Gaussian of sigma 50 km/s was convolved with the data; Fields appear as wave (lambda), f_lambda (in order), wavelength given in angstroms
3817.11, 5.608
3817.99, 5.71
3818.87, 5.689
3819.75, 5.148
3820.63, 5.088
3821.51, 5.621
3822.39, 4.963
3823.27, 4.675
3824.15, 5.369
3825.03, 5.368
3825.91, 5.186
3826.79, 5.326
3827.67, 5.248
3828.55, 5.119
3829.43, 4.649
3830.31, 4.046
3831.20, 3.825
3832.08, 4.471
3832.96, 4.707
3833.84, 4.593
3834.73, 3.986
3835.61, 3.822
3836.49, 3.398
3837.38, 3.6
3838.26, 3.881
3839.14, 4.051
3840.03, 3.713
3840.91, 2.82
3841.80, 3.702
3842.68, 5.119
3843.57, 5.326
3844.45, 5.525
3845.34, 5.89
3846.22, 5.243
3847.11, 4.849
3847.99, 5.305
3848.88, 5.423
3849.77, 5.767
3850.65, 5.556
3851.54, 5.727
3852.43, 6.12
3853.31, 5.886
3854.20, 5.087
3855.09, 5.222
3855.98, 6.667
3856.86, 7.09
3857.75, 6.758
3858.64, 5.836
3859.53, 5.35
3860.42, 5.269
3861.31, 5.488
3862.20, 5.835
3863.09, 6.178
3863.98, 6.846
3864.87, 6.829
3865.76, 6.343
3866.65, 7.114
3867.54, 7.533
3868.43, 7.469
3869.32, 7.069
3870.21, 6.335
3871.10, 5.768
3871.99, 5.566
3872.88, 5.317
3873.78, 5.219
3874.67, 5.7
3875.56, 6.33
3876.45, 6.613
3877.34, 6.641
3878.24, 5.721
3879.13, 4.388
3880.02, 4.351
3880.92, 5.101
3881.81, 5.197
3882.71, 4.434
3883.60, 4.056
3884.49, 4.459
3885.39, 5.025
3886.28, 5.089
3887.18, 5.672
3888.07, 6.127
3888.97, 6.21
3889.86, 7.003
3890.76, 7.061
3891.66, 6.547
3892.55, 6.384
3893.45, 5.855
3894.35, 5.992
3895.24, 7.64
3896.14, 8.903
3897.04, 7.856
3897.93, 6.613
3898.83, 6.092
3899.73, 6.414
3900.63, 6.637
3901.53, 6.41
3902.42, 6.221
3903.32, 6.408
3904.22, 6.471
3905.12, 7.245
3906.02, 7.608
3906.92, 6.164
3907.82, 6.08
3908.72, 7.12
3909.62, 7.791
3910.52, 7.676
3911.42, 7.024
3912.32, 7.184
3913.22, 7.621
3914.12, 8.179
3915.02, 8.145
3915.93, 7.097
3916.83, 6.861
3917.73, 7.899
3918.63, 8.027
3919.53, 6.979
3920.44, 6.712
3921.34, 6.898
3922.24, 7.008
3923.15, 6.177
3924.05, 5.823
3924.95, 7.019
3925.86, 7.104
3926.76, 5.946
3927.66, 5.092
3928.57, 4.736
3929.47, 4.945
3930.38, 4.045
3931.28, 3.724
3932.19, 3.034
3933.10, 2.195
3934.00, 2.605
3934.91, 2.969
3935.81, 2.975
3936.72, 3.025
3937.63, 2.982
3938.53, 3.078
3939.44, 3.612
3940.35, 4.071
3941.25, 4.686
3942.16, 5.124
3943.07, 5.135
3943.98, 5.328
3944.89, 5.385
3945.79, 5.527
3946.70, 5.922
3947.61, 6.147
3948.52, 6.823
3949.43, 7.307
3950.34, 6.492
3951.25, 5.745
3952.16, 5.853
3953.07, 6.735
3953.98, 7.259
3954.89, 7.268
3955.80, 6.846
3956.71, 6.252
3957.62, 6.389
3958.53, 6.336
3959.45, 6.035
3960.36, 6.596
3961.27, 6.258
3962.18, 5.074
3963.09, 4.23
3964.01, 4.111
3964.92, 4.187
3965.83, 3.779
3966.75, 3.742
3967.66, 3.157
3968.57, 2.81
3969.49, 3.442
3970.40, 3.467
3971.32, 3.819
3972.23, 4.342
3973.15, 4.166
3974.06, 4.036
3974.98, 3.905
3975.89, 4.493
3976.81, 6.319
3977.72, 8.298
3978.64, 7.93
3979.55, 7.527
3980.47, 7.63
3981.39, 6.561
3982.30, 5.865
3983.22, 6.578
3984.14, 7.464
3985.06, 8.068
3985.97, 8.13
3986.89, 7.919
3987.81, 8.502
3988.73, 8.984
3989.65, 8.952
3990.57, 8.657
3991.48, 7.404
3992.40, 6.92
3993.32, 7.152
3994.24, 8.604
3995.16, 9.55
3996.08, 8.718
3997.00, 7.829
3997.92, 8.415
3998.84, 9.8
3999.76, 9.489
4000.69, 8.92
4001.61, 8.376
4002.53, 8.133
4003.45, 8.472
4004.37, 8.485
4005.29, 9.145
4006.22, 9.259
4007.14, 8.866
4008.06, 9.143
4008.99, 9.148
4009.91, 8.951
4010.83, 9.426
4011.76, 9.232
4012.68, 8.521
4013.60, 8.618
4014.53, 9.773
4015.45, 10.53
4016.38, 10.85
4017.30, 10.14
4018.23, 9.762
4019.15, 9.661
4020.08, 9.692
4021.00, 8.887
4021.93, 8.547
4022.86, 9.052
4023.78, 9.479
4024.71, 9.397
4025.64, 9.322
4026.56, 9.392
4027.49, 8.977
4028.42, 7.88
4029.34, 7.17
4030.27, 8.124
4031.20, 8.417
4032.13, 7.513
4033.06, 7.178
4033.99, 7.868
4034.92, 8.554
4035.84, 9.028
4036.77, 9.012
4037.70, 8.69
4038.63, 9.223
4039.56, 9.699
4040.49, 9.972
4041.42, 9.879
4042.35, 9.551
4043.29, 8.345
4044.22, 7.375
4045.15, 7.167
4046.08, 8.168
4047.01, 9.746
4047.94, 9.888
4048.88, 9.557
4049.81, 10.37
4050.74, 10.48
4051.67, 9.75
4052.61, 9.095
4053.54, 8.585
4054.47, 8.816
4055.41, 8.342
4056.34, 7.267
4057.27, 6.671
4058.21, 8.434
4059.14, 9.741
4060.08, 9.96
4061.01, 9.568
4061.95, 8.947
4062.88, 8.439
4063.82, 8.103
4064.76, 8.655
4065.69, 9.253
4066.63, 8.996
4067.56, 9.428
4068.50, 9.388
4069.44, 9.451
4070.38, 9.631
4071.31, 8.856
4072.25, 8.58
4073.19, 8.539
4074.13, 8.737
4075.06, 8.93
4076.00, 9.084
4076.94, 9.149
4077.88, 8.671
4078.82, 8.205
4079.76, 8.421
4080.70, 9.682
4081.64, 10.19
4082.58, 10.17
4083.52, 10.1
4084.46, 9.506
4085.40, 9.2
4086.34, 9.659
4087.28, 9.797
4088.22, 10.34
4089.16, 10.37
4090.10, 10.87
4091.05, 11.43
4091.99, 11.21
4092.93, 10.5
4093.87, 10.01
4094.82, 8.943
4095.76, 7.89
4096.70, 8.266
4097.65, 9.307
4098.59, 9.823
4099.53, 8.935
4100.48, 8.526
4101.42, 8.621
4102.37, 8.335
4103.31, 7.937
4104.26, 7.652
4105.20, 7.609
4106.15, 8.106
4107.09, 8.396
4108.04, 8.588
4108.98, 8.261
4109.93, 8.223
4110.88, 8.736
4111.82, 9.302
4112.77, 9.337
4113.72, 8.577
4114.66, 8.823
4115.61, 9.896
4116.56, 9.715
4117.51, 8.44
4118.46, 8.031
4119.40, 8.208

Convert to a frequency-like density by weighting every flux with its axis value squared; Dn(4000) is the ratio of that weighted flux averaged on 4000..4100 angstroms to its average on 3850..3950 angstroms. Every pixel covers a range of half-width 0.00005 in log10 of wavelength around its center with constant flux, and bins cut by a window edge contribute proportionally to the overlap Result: 1.66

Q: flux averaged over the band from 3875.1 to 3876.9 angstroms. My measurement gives 6.49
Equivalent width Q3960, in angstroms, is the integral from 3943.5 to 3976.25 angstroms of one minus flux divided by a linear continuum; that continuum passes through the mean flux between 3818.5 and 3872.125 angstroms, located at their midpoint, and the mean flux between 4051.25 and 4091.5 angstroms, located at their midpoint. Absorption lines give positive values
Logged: 9.0 angstroms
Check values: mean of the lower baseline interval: 5.34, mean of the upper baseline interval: 9.18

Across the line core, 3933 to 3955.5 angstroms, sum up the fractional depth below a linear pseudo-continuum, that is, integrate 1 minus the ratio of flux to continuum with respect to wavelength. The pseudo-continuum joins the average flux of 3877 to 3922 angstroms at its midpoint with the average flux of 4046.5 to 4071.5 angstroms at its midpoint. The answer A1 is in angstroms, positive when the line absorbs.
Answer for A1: 6.9 angstroms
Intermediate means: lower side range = 6.51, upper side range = 9.09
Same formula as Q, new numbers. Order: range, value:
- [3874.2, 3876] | 6.02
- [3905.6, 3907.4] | 6.86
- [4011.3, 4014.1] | 8.81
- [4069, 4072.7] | 9.13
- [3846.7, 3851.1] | 5.39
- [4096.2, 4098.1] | 8.75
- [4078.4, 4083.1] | 9.35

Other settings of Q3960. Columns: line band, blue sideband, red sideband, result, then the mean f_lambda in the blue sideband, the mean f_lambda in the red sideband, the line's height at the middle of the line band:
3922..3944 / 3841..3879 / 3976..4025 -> 8.48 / 5.88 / 8.57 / 7.28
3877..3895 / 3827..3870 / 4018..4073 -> 1.29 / 5.33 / 8.89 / 6.01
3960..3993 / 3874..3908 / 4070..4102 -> 7.24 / 6.12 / 9.41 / 7.56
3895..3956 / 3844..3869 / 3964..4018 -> 6.30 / 6.01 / 7.41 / 6.73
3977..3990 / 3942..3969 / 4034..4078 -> -2.31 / 5.6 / 8.97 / 6.54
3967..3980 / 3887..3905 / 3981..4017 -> 5.28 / 6.65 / 8.56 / 8.09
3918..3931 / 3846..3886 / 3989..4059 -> 1.38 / 5.78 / 8.85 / 6.92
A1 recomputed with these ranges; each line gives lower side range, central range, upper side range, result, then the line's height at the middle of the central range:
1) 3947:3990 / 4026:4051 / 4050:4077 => -1.9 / 8.16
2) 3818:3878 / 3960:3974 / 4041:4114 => 6.0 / 7.3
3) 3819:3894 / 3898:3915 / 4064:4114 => -2.0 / 6.21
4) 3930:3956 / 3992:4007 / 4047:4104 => -4.1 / 6.73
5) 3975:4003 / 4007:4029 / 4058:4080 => -2.8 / 8.26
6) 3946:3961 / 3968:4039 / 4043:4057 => -2.3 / 7.71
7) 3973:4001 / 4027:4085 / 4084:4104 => -0.7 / 8.79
